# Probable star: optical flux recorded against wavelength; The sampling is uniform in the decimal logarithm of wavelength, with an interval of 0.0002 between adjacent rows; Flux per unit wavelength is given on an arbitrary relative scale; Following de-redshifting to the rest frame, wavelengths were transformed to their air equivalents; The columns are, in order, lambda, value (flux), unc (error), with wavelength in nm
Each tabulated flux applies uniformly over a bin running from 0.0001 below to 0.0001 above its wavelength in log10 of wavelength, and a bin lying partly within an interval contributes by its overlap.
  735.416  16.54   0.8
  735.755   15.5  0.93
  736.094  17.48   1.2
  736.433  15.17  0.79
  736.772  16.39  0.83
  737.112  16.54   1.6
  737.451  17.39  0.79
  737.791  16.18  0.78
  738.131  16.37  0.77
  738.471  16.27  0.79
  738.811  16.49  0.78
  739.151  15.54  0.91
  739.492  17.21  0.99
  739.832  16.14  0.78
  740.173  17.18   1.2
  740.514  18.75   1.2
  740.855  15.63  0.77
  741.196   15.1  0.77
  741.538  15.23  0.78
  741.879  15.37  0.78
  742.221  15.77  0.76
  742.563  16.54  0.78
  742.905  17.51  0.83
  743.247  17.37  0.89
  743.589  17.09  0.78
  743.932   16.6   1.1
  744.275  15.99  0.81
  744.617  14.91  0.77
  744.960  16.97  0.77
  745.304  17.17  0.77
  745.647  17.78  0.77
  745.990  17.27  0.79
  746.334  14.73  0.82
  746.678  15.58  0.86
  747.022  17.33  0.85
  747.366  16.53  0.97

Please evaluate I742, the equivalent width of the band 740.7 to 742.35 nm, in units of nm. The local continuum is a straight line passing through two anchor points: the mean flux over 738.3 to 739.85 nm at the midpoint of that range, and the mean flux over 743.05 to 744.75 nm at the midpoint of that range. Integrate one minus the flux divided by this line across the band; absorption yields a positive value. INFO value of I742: 0.100 nm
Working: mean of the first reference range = 16.4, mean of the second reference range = 16.4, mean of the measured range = 15.4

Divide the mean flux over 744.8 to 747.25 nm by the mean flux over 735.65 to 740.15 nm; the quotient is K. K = 1.0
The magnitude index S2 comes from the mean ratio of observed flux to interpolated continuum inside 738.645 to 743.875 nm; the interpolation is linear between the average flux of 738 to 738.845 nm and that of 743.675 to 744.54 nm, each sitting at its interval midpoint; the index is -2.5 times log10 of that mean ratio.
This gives -0.01 mag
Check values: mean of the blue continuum 16.4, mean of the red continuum 16.2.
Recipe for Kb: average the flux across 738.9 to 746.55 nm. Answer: 16.4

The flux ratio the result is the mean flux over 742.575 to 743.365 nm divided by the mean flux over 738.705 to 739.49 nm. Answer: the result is 1.1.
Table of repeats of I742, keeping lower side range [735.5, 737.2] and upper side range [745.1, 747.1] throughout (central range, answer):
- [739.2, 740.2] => -0.018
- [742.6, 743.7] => -0.050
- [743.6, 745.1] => 0.030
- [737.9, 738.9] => -0.004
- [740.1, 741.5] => -0.009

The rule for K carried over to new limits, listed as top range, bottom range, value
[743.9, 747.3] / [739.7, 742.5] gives 1.02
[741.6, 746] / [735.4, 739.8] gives 1.01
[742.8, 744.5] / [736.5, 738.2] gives 1.02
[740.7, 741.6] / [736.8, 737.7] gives 0.91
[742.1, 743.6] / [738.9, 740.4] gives 1.02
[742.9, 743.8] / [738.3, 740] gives 1.06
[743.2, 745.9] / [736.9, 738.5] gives 1.01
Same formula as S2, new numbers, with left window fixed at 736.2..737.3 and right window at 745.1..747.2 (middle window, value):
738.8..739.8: -0.01 mag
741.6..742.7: 0.04 mag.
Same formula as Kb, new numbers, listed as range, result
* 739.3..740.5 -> 17.1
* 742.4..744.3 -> 16.9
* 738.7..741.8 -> 16.3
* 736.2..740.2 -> 16.4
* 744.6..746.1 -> 17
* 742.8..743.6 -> 17.4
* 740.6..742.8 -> 15.8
